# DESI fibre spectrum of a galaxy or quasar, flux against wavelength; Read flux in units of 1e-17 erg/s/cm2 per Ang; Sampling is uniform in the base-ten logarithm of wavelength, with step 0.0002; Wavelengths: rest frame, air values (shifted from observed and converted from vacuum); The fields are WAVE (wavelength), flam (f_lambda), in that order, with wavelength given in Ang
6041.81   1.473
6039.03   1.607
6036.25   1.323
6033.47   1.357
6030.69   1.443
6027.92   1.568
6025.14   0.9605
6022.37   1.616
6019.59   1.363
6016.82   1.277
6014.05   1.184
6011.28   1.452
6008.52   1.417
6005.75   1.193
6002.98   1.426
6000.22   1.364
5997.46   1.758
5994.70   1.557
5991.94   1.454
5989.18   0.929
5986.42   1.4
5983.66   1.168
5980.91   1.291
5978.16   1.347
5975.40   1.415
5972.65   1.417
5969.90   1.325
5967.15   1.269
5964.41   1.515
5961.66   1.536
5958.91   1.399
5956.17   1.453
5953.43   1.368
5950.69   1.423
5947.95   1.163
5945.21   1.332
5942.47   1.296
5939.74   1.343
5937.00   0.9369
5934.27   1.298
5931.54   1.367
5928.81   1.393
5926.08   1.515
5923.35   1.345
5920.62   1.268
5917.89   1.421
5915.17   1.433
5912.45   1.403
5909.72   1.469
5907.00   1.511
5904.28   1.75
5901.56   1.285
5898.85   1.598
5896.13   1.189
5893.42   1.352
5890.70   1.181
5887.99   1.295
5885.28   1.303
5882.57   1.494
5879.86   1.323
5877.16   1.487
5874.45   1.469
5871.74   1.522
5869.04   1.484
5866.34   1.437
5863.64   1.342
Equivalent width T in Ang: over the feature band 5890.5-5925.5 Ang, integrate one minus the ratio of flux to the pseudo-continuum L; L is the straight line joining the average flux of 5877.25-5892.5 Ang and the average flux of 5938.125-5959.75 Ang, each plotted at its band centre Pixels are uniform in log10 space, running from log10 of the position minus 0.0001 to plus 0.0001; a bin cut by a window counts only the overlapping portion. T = -1.9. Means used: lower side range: 1.33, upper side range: 1.34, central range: 1.41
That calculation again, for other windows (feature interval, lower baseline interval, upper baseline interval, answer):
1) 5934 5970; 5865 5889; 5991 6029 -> 1.9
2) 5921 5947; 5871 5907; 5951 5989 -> 1.4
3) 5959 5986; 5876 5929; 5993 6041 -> 0.7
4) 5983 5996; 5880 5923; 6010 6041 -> 0.7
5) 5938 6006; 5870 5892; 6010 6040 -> 0.6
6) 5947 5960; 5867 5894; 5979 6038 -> 0.1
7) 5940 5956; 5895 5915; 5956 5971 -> 1.1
